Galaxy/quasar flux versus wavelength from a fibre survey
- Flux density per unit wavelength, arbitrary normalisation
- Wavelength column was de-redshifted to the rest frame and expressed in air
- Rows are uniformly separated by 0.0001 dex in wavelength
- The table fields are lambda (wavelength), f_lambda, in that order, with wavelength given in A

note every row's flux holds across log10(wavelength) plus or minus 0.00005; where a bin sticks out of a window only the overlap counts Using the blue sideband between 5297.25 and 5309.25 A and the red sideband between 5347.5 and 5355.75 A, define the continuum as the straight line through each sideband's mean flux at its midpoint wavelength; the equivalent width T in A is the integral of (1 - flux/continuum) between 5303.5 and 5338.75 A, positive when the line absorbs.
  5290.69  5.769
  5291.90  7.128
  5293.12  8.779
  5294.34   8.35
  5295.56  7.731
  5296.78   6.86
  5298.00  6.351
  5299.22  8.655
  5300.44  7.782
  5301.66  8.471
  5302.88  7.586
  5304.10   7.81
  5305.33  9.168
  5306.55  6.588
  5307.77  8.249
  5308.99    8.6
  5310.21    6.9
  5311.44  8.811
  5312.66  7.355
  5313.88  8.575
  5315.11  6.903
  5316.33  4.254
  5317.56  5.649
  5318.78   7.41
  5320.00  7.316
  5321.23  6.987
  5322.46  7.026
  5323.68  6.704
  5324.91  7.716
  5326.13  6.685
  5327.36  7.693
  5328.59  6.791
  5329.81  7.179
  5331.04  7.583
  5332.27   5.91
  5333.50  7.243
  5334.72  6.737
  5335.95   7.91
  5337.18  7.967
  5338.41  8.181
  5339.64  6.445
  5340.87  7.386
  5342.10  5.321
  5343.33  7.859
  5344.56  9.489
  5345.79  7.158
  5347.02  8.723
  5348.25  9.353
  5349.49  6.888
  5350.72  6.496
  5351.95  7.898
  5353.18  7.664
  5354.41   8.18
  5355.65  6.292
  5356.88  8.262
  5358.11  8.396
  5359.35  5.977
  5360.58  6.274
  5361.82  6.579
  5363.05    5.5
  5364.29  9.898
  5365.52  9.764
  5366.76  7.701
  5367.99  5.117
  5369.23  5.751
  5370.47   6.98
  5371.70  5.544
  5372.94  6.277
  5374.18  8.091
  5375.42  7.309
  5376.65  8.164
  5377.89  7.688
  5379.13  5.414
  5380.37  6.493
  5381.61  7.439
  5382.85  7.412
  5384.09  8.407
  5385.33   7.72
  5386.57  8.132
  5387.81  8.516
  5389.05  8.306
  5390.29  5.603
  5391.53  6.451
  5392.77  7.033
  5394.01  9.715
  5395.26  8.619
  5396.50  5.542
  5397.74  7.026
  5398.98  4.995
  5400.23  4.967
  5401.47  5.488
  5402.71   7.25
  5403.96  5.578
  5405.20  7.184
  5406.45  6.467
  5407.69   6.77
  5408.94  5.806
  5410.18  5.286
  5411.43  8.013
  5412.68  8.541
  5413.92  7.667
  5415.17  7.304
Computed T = 2.3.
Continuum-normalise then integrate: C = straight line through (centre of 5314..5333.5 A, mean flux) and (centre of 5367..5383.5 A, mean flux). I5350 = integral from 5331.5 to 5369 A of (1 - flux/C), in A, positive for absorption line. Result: -3.3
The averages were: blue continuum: 6.84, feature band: 7.4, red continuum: 6.77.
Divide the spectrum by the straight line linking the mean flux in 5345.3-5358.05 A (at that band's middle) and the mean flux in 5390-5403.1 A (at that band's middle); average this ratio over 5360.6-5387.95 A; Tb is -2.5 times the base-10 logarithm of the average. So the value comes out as -0.009 mag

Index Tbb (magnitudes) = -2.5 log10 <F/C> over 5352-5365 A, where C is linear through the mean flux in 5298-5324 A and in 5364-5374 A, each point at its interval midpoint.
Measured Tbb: -0.03 mag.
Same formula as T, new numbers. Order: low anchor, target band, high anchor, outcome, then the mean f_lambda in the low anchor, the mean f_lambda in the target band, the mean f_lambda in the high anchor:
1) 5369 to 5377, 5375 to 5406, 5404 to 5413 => -1.1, 6.89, 7.05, 6.72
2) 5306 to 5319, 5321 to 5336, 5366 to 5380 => 0.1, 7.21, 7.06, 6.75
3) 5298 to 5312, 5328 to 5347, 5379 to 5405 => 0.7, 7.98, 7.33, 6.99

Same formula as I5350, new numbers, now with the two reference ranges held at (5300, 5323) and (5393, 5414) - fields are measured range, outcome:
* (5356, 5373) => 0.1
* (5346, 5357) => -0.9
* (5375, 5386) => -0.7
